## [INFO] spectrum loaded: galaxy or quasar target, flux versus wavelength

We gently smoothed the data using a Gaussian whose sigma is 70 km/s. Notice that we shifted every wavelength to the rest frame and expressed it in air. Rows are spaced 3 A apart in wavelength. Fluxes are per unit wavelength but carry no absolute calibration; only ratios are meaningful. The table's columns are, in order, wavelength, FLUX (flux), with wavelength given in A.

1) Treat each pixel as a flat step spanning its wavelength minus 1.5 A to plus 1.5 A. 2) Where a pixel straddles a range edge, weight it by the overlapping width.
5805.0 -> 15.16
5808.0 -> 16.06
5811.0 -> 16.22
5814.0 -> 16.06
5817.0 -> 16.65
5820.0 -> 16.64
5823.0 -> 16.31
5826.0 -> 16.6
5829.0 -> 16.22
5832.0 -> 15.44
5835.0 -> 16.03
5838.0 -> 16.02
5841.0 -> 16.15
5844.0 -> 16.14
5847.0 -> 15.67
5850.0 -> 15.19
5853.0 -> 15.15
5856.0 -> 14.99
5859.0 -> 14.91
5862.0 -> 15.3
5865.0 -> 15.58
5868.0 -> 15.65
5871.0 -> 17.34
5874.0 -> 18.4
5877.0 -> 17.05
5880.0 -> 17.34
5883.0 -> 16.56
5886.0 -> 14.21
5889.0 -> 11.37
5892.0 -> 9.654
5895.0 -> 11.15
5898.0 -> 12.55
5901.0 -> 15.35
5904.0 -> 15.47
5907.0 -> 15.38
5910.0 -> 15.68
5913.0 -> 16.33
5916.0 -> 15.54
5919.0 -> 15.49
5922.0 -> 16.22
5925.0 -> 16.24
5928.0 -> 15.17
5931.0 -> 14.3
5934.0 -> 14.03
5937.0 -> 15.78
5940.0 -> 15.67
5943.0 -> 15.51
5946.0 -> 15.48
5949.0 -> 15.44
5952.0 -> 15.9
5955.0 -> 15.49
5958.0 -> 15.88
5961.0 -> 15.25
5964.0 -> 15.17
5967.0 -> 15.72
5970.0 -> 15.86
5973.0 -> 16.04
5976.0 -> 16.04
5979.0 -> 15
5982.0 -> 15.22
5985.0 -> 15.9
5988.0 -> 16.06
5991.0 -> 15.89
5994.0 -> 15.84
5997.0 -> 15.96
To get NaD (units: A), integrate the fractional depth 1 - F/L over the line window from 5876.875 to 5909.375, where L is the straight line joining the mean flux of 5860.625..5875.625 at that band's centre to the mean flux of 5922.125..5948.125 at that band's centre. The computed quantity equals 3.9 A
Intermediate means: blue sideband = 16.5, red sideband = 15.3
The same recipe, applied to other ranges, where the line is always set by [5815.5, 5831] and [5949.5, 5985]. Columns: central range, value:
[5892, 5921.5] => 2.6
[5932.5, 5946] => 0.4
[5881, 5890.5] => 1.1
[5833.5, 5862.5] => 1.3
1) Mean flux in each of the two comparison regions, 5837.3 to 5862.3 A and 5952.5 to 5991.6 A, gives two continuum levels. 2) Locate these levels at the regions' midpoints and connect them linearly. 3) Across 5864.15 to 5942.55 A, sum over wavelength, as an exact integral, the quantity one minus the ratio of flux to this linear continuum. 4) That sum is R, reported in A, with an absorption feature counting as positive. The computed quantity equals 2.2 A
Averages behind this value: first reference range 15.5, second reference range 15.7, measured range 15.1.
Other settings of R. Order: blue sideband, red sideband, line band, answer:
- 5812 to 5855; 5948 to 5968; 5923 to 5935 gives 0.48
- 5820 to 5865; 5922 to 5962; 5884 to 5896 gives 2.90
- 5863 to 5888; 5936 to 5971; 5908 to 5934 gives 0.65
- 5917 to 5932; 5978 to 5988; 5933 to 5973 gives -0.01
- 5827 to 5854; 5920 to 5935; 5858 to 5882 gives -1.34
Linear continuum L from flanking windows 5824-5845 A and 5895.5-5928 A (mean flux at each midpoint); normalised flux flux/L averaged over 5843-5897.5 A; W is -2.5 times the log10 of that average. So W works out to 0.05 mag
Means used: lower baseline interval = 16.1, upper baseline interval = 15.3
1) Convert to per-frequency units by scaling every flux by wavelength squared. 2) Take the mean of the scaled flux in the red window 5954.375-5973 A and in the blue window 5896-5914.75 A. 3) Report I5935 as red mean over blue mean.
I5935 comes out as 1.06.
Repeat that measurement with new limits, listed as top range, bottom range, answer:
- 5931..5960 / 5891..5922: 1.08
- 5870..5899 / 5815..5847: 0.91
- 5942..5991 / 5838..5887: 1.01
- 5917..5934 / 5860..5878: 0.95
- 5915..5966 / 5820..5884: 0.99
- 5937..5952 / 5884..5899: 1.33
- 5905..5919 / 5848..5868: 1.05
